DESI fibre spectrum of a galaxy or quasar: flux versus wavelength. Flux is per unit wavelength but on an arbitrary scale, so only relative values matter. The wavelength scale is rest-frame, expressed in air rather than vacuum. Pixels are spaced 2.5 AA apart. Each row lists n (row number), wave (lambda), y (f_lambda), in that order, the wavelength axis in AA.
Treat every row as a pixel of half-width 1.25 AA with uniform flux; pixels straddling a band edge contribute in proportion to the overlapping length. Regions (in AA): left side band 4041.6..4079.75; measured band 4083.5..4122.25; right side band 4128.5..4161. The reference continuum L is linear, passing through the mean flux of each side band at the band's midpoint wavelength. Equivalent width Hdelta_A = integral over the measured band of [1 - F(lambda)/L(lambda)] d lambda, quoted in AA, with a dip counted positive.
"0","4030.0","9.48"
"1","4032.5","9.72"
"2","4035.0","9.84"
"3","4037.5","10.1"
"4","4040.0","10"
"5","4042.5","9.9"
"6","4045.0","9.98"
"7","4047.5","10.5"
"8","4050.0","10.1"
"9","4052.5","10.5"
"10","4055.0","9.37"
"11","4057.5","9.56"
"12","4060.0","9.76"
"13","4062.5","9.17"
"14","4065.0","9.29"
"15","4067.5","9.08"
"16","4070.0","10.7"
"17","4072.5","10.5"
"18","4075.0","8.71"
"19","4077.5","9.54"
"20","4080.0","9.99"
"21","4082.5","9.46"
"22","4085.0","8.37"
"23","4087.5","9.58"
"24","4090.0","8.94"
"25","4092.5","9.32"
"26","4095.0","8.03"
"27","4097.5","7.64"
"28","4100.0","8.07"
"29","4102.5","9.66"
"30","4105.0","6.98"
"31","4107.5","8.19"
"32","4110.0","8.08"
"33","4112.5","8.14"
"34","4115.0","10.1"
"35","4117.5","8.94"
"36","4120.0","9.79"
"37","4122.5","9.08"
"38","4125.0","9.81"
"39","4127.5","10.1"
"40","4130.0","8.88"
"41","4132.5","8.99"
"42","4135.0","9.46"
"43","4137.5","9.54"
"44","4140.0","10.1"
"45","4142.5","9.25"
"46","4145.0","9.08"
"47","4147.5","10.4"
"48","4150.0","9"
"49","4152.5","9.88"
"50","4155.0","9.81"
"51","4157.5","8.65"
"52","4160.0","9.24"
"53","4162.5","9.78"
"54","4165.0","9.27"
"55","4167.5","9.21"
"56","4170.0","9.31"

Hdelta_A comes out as 3.73 AA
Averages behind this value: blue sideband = 9.78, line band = 8.67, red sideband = 9.41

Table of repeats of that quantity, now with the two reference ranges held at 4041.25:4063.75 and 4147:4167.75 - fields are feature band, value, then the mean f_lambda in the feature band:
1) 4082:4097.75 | 1.49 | 8.8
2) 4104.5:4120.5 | 1.67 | 8.62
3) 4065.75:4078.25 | 0.12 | 9.7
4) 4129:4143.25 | 0.23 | 9.38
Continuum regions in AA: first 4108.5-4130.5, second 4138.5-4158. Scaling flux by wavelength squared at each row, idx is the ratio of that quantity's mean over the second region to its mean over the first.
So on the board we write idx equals 1.1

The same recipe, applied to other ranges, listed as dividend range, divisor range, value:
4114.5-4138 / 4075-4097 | 1.06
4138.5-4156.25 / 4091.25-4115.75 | 1.17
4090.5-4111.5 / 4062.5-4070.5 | 0.88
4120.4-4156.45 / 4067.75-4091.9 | 1.03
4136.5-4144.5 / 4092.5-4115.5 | 1.17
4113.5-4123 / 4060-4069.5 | 1.04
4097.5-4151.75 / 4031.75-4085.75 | 0.96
